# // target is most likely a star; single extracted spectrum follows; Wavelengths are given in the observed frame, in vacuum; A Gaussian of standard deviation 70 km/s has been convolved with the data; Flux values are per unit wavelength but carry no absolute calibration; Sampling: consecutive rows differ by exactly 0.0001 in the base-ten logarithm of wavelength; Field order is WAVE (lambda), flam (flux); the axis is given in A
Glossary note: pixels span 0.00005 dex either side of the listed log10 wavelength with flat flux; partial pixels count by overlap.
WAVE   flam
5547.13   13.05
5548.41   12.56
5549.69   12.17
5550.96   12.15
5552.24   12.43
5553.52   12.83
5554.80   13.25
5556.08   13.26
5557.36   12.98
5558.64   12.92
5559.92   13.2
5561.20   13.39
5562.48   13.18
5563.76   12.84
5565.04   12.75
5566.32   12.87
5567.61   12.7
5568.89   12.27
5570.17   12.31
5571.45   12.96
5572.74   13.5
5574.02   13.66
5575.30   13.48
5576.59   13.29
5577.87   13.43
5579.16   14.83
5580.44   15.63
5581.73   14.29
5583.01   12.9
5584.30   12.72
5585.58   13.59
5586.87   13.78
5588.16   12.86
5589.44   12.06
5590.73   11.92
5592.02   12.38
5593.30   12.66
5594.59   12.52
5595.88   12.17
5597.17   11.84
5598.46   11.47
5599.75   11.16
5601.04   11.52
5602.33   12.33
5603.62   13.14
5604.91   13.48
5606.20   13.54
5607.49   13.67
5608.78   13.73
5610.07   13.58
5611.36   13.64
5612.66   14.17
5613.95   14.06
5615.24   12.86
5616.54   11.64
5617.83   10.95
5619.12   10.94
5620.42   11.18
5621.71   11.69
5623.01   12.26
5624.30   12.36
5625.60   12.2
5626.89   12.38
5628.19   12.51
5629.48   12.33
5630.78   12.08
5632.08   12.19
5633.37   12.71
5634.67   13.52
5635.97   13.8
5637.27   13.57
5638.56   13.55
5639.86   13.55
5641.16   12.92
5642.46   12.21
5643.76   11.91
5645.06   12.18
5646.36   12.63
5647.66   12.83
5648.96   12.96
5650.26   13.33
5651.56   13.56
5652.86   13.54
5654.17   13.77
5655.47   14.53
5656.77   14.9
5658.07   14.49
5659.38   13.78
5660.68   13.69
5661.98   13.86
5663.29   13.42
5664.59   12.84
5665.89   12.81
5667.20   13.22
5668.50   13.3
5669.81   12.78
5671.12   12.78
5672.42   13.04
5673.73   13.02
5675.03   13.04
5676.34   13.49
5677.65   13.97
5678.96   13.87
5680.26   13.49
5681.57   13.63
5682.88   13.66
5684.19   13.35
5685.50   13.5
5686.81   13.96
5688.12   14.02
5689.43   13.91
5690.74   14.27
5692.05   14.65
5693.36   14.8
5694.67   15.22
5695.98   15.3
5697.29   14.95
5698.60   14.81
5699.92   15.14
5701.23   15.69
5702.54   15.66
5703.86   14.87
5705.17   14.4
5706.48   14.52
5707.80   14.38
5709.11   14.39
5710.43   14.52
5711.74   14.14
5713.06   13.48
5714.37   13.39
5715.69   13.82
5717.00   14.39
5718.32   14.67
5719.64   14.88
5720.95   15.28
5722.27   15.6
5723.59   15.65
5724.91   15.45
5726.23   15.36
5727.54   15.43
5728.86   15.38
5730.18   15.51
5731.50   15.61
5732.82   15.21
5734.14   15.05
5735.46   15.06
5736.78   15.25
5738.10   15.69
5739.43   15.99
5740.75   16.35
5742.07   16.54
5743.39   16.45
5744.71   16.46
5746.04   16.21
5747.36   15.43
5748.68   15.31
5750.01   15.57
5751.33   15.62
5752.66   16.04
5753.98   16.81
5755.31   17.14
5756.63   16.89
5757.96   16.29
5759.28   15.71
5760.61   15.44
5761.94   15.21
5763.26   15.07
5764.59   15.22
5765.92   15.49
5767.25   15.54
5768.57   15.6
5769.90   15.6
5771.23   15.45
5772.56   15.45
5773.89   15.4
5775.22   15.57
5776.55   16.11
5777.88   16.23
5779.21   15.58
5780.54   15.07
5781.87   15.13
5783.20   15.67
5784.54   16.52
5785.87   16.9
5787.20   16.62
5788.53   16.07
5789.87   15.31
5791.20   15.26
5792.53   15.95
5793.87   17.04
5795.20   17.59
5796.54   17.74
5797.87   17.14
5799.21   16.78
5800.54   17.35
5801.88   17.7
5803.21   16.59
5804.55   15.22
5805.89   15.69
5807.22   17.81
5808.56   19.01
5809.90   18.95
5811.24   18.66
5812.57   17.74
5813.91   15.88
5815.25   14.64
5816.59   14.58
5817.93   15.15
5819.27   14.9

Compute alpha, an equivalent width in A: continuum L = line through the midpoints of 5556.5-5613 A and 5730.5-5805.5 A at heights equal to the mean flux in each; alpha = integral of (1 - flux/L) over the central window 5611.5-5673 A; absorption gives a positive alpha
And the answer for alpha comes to 4.5 A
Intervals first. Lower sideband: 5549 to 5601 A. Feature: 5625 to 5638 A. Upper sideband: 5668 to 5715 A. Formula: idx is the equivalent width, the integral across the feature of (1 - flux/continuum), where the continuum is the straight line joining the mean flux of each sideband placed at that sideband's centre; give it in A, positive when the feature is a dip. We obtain 0.72 A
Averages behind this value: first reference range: 12.9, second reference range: 14.1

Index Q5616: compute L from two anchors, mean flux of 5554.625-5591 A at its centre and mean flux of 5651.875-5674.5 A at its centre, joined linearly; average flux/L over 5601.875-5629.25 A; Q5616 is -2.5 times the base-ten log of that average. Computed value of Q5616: 0.06 mag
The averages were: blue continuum 13.2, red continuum 13.5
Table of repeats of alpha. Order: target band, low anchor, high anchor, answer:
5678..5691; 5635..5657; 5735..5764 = 0.5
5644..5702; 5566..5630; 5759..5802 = 1.4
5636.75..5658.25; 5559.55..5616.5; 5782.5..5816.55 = 1.2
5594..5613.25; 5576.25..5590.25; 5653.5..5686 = 1.1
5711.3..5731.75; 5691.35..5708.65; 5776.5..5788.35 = 0.5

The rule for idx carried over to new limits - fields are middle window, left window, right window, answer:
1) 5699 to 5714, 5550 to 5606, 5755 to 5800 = 0.3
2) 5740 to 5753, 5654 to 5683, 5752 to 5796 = -0.6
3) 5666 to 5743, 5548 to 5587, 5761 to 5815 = 3.0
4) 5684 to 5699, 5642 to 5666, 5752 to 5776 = -0.3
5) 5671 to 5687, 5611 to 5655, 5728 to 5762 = 0.6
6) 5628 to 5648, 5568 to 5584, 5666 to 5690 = 1.0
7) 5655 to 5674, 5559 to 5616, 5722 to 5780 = 1.1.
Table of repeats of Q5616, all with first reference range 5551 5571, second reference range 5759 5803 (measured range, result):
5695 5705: -0.02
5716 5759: -0.02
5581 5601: 0.06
